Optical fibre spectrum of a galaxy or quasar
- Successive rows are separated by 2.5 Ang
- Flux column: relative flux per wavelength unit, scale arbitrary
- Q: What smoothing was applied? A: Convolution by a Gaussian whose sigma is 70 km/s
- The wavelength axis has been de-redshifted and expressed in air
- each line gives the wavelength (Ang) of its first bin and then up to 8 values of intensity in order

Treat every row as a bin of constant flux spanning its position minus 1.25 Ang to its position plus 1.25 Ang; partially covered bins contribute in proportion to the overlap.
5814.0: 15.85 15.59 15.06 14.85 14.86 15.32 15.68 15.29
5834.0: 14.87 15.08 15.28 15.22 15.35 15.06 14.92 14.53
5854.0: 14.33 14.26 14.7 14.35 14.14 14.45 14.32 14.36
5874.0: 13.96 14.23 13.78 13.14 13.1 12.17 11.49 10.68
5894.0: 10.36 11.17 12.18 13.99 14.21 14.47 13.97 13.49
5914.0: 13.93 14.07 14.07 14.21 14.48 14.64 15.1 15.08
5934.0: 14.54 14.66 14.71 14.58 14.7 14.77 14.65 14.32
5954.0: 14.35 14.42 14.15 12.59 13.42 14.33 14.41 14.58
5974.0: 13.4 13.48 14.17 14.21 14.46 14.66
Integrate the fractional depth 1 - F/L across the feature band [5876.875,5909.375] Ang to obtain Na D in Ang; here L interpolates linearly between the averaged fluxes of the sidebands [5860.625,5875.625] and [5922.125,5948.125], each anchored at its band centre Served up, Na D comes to 3.9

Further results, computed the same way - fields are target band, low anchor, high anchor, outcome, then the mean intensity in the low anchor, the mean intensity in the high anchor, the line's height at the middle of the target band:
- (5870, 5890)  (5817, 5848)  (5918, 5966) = 2.05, 15.2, 14.4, 14.8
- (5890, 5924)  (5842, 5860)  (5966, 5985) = 3.03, 14.8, 14.1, 14.5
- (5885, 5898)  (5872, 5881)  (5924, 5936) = 2.71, 13.9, 14.8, 14.2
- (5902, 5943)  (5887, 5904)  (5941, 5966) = -4.60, 11.9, 14.2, 12.9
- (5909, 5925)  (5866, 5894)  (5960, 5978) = -0.80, 13.1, 13.8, 13.4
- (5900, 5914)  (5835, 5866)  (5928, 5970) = 0.55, 14.8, 14.4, 14.6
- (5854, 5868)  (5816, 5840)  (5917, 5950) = 0.58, 15.2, 14.6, 15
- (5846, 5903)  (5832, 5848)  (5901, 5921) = 4.58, 15.1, 14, 14.6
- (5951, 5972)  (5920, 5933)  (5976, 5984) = 0.37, 14.7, 14.1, 14.3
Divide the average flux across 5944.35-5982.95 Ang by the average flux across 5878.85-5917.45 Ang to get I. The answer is 1.1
